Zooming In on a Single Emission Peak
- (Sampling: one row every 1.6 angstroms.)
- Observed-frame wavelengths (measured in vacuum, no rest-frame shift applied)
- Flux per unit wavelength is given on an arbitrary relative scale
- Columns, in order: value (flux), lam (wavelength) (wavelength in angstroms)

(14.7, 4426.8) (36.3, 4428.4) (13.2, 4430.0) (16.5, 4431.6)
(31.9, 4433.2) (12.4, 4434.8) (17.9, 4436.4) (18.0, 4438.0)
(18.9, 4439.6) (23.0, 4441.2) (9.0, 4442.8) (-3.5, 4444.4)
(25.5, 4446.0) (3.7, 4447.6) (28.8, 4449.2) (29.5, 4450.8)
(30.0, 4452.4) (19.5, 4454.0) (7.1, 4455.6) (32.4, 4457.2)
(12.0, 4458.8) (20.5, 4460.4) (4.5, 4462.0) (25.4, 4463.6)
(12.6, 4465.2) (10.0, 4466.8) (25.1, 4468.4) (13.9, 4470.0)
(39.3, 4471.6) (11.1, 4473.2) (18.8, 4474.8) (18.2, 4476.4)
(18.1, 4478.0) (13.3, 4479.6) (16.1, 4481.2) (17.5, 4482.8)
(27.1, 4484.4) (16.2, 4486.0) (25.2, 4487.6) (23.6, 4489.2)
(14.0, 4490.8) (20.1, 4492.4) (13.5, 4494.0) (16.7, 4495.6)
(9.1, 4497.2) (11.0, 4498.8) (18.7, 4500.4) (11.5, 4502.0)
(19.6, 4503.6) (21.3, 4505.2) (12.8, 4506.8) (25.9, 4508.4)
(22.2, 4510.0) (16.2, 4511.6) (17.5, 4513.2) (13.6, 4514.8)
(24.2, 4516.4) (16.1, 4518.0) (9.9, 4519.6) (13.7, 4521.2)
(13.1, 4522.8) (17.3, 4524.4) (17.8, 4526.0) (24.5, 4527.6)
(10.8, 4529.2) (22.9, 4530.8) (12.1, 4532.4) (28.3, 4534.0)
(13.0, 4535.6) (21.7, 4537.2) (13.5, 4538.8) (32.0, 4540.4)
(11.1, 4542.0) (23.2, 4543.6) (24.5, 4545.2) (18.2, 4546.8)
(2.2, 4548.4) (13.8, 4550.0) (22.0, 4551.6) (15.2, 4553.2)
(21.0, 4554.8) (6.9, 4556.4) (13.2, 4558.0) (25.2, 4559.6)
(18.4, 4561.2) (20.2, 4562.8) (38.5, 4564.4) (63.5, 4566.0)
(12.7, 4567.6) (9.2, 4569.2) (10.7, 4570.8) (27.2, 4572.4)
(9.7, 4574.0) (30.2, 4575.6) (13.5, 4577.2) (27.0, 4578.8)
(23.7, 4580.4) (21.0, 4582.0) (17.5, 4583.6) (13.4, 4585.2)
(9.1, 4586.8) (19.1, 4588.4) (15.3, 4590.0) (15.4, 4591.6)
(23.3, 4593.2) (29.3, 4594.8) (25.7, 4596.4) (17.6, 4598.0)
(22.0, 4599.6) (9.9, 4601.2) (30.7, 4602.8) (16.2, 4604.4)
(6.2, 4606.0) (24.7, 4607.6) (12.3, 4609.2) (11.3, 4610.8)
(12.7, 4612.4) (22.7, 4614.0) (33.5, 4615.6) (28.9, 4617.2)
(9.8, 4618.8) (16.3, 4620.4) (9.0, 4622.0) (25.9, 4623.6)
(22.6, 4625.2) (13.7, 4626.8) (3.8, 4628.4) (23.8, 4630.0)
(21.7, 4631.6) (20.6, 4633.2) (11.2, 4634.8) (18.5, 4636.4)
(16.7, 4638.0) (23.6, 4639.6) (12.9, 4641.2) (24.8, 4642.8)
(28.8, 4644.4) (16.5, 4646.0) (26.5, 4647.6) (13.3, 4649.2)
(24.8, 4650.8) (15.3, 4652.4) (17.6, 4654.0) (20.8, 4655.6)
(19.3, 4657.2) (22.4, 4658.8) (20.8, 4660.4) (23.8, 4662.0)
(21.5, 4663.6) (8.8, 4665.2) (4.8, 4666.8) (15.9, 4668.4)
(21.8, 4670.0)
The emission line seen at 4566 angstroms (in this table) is Hgamma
